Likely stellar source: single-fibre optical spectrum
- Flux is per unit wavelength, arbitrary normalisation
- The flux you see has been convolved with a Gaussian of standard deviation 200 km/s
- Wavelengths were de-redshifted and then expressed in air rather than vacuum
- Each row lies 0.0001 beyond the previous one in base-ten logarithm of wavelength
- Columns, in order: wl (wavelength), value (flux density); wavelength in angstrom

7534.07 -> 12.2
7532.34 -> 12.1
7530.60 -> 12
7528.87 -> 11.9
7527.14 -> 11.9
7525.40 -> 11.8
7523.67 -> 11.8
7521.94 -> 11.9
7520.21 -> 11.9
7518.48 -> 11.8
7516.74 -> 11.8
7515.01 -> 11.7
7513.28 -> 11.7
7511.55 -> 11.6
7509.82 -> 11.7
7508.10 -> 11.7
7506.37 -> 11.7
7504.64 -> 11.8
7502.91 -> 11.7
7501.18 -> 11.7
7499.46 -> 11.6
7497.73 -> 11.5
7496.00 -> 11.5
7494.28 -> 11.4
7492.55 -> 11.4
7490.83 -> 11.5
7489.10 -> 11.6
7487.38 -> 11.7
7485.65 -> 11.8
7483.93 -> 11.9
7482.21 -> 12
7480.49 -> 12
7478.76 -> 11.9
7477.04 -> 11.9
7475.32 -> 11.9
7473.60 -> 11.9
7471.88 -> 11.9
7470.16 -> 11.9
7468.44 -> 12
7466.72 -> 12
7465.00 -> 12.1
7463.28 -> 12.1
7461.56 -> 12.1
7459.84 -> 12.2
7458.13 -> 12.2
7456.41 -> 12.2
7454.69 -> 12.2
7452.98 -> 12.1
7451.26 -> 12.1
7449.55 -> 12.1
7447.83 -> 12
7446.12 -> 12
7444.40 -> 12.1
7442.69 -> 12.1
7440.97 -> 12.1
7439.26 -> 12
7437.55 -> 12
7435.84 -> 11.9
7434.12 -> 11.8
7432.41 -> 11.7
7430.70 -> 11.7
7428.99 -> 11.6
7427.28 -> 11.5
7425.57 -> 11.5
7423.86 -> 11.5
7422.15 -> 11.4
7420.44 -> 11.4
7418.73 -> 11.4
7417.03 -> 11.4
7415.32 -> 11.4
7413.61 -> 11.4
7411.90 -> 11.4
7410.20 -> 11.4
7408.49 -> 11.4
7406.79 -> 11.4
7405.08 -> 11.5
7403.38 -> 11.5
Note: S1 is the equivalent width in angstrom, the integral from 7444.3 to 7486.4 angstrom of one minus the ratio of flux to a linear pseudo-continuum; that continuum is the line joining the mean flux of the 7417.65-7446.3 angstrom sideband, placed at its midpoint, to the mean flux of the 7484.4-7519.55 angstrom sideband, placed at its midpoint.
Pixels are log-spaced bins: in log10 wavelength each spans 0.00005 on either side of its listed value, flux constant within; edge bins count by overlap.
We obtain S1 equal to -1.2 angstrom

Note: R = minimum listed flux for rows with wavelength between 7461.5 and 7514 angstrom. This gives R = 11.4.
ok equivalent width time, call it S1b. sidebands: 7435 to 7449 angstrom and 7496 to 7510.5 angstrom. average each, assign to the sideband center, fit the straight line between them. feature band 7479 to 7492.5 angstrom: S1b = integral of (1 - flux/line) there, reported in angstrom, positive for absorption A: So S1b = 0.00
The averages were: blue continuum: 12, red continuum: 11.7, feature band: 11.8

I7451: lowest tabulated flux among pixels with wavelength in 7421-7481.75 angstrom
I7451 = 11.4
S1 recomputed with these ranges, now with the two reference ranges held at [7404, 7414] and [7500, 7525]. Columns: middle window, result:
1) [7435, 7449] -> -0.6 angstrom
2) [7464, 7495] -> -0.5 angstrom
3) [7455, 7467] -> -0.6 angstrom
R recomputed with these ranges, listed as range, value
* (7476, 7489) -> 11.7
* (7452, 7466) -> 12.1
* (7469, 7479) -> 11.9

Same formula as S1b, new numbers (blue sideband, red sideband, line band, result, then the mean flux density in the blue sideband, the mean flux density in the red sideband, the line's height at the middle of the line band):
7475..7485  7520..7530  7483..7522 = 0.76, 11.9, 11.9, 11.9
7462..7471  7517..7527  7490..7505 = 0.45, 12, 11.8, 11.9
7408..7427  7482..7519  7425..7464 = -1.60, 11.4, 11.7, 11.5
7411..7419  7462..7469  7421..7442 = -0.19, 11.4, 12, 11.6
